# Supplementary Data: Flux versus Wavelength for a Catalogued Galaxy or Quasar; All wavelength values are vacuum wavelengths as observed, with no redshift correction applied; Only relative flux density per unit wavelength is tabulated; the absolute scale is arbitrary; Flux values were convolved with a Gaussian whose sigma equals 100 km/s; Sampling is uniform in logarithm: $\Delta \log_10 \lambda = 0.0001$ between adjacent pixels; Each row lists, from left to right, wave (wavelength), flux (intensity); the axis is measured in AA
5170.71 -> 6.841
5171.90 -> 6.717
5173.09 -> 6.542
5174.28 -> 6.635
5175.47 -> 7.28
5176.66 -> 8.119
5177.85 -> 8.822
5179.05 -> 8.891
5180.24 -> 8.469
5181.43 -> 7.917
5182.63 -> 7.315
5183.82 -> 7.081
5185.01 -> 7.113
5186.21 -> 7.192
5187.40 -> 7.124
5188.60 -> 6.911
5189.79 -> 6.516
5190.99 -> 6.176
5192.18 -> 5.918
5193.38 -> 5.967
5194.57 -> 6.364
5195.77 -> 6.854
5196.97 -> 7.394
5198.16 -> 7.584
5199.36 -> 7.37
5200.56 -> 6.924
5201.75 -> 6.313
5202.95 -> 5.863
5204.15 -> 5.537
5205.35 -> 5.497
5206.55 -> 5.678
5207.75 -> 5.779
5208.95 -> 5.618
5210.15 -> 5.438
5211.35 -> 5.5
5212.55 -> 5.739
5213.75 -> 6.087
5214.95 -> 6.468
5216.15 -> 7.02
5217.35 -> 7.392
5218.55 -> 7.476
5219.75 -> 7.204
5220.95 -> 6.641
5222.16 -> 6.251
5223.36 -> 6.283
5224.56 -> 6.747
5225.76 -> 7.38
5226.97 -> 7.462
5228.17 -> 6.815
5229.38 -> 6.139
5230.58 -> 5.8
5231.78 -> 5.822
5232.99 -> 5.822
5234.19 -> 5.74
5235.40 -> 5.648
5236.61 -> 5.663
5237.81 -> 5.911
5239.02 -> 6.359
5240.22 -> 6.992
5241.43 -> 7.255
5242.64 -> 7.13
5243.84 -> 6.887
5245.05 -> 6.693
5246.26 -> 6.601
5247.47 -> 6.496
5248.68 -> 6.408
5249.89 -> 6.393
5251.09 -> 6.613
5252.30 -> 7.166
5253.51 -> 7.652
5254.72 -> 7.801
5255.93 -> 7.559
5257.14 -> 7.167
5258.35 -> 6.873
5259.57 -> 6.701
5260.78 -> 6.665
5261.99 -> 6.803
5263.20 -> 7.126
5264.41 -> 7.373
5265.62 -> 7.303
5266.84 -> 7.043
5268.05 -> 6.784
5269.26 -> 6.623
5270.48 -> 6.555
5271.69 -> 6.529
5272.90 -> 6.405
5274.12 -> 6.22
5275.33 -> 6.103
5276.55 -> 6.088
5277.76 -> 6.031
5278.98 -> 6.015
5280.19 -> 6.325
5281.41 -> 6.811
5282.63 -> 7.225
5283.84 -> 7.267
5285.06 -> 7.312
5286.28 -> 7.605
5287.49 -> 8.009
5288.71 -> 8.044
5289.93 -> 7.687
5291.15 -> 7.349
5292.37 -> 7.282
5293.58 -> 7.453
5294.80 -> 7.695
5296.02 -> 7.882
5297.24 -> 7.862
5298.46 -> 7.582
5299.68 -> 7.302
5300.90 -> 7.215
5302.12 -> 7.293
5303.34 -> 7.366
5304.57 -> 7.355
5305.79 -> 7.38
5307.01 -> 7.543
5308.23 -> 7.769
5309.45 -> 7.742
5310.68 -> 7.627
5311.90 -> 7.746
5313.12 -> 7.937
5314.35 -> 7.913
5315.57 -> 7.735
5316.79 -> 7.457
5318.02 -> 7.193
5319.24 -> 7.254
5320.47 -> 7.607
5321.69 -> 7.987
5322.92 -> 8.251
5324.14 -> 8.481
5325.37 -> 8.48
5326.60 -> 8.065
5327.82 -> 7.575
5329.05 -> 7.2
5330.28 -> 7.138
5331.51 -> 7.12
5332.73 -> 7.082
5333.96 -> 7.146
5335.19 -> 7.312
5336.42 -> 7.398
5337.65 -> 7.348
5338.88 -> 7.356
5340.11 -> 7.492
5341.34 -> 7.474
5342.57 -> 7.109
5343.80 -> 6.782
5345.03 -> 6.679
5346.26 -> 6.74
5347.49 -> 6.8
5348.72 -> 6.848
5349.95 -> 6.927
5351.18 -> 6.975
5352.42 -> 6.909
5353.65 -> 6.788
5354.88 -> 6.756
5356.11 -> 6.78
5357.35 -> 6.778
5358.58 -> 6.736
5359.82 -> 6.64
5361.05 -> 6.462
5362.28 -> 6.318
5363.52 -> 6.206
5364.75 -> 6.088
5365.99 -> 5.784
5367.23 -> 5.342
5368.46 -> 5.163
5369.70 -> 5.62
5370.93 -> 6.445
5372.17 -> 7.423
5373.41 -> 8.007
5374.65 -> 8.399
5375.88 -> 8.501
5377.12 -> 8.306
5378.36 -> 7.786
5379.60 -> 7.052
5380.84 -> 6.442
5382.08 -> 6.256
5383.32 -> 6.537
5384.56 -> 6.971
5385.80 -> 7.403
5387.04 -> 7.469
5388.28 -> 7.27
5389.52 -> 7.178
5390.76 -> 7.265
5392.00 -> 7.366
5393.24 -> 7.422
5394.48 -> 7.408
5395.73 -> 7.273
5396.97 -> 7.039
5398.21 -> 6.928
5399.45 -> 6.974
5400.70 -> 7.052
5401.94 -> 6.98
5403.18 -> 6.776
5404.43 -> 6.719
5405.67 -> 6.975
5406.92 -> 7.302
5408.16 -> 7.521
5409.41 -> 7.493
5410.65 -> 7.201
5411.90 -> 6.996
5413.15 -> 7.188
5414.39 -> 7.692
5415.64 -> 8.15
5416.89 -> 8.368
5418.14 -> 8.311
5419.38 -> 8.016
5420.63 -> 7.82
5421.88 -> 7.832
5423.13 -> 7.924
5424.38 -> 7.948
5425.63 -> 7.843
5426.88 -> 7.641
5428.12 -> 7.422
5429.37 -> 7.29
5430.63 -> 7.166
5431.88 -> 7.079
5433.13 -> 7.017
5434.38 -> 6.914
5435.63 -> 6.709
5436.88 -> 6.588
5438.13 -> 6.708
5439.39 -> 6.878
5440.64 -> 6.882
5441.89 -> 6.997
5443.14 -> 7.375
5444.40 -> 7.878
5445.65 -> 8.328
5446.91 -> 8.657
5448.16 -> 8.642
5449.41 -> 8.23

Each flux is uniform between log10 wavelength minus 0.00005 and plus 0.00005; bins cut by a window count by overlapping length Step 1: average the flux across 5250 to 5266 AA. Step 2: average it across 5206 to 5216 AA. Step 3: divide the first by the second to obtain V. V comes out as 1.22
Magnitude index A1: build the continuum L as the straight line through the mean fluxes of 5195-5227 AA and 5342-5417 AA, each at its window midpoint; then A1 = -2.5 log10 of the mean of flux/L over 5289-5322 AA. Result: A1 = -0.12 mag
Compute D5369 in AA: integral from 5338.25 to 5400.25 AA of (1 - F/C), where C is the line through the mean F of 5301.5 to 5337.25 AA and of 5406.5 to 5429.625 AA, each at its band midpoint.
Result 5.7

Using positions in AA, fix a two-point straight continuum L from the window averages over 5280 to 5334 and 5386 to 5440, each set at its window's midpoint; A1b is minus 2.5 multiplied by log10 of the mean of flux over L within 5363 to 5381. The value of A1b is 0.09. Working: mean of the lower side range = 7.55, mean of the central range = 6.85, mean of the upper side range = 7.33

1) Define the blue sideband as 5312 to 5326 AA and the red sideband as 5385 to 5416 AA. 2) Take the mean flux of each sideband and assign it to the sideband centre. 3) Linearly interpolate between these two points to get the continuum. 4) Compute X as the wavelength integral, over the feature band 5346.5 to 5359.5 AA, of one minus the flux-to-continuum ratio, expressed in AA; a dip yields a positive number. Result 1.3 AA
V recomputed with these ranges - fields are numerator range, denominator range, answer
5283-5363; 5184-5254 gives 1.13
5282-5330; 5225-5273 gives 1.14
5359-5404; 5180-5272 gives 1.04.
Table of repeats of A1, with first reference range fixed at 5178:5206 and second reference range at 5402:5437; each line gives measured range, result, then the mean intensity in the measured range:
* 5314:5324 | -0.07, 7.71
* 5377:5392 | 0.03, 7.13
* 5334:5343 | -0.01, 7.34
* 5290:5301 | -0.06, 7.54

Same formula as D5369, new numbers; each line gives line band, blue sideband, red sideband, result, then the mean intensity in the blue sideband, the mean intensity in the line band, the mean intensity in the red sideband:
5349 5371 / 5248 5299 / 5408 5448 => 2.77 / 7.03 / 6.38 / 7.51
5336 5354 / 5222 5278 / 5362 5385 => -0.79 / 6.64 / 7.04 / 6.77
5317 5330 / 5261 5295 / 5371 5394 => -1.17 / 6.96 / 7.78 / 7.37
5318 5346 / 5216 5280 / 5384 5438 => -1.76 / 6.67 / 7.45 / 7.34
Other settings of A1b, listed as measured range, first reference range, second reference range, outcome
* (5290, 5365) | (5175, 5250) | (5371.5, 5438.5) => -0.03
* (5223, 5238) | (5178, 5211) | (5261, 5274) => 0.09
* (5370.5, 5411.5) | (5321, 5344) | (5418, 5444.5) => 0.03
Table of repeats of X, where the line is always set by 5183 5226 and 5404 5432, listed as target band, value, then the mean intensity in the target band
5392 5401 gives 0.4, 7.17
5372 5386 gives -0.1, 7.42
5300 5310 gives -0.6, 7.45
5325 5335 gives -0.4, 7.44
